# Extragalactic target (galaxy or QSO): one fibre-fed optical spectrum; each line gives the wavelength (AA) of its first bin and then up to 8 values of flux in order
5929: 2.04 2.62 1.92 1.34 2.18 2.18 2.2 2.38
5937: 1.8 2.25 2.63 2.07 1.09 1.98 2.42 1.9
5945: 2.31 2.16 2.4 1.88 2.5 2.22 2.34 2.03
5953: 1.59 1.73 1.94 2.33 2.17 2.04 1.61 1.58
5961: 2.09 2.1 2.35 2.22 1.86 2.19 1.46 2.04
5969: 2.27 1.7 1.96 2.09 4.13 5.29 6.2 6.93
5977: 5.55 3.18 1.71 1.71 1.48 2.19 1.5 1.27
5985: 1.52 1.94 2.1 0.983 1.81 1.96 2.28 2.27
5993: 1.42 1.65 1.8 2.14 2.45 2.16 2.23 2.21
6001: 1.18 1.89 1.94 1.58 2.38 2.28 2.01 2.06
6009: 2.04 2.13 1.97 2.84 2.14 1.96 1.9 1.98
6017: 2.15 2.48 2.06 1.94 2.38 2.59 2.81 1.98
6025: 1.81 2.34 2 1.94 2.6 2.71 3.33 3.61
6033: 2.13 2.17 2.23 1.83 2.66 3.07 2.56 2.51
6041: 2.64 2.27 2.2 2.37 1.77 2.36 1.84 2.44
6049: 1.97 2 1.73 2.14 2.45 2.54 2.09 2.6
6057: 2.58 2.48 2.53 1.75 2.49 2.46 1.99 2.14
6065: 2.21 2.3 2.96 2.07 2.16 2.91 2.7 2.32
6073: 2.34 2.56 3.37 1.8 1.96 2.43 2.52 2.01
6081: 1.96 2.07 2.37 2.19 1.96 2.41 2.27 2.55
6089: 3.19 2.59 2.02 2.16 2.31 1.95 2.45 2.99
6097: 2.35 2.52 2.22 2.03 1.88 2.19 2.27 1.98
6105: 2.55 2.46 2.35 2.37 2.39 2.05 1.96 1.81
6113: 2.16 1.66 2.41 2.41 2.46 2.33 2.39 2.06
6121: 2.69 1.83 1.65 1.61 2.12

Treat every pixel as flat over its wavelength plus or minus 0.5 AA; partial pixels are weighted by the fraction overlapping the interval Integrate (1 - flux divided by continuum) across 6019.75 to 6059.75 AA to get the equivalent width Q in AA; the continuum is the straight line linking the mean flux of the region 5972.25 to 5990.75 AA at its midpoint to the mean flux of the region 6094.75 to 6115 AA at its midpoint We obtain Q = 3.1 AA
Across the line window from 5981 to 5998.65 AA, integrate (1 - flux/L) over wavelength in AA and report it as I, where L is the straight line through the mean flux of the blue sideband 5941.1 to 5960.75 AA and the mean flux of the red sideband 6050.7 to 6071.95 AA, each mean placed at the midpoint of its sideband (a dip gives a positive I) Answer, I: 2.5 AA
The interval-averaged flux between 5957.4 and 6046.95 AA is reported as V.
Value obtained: 2.31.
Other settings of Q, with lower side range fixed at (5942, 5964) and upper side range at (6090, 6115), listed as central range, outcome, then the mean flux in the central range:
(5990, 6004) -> 1.1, 1.96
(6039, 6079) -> -2.6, 2.32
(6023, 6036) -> -1.5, 2.4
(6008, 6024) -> -0.5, 2.21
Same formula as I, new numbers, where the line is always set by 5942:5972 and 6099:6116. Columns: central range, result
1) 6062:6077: -1.9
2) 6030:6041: -2.6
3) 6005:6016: -0.2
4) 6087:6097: -1.4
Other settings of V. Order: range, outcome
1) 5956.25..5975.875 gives 2.57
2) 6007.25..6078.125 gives 2.32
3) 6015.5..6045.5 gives 2.37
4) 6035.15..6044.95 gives 2.42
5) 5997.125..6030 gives 2.14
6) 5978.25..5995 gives 1.76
